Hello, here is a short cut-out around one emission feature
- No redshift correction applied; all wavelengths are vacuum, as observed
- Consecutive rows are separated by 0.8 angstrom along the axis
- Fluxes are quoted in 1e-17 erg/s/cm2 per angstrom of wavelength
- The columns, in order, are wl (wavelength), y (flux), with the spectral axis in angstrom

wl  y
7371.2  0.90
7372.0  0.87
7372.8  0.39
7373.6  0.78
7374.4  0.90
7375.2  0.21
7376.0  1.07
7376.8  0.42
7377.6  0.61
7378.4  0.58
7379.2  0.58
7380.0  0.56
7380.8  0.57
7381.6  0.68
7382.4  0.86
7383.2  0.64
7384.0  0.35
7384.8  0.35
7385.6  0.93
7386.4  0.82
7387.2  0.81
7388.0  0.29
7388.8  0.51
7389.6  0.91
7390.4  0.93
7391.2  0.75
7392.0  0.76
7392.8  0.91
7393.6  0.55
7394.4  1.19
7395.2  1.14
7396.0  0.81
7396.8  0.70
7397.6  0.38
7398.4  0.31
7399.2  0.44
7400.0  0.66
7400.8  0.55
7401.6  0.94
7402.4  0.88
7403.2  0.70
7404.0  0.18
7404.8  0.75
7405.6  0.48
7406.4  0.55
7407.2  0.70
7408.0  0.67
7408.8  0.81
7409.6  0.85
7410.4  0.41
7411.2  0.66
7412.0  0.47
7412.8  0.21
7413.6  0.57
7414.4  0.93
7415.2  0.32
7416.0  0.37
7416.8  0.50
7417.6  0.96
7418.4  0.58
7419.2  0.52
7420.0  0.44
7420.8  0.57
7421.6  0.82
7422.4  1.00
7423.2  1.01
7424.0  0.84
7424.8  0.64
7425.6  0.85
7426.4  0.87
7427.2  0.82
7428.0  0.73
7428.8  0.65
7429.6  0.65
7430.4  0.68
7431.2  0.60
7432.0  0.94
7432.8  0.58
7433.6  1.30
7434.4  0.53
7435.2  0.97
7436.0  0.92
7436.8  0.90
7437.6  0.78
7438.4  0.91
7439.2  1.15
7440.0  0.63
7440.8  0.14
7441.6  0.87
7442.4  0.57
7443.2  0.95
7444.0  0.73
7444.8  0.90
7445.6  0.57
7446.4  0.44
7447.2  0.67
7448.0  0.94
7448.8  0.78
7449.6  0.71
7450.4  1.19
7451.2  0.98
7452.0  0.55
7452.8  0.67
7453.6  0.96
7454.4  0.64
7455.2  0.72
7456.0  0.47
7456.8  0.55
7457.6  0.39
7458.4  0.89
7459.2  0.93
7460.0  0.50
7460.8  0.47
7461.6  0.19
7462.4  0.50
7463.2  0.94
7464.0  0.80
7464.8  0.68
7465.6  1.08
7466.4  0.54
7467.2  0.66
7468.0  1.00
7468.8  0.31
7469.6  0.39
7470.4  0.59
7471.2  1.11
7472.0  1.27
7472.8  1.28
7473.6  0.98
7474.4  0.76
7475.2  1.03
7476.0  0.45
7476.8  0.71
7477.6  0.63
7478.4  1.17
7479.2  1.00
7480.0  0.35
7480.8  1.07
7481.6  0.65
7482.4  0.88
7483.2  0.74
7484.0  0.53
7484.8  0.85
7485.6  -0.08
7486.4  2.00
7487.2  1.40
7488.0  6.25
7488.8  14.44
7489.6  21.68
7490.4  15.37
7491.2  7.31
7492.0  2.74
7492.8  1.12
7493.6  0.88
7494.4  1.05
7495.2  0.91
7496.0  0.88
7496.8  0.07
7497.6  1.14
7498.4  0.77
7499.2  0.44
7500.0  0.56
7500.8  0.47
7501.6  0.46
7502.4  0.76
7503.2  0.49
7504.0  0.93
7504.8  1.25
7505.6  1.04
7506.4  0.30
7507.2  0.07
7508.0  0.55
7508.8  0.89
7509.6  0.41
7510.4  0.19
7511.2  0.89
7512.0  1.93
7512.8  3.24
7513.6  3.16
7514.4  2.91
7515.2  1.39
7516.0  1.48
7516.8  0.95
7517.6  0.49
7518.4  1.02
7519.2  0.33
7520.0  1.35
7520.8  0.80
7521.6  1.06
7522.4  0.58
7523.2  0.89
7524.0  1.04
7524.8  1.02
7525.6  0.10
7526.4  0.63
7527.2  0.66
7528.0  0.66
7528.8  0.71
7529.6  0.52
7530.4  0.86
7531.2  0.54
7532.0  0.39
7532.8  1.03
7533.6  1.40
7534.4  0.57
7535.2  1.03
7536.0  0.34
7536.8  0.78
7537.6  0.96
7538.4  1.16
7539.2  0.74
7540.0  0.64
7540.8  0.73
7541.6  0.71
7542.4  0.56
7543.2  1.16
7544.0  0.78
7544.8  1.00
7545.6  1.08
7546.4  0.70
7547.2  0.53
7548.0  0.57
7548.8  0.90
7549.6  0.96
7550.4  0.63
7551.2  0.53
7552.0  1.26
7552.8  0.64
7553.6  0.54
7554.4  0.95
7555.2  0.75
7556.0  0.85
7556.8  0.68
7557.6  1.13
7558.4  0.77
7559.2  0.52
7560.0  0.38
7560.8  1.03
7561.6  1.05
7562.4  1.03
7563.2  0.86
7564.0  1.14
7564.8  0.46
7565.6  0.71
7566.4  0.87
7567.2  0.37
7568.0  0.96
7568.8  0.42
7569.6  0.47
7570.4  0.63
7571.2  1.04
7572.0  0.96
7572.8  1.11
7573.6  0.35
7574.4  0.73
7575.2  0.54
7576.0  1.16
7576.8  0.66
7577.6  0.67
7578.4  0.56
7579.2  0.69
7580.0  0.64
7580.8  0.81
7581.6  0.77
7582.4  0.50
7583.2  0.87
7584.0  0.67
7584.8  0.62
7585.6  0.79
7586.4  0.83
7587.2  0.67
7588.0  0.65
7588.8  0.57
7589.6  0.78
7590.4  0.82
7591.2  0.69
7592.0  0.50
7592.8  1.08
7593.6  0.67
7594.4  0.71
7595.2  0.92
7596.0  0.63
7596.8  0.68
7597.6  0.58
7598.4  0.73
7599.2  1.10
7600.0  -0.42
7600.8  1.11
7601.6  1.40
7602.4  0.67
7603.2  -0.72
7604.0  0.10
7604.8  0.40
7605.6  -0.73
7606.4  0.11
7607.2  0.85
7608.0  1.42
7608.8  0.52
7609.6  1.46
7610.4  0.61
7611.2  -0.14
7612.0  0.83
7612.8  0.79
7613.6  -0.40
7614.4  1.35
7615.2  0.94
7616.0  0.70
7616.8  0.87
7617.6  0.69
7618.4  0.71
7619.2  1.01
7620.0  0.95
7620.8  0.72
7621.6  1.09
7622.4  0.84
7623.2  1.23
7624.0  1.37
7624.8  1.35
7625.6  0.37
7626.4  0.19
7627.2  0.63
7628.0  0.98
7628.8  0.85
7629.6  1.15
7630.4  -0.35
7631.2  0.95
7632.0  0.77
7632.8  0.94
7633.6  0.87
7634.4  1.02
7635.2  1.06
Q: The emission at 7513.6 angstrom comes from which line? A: [N II] 6583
